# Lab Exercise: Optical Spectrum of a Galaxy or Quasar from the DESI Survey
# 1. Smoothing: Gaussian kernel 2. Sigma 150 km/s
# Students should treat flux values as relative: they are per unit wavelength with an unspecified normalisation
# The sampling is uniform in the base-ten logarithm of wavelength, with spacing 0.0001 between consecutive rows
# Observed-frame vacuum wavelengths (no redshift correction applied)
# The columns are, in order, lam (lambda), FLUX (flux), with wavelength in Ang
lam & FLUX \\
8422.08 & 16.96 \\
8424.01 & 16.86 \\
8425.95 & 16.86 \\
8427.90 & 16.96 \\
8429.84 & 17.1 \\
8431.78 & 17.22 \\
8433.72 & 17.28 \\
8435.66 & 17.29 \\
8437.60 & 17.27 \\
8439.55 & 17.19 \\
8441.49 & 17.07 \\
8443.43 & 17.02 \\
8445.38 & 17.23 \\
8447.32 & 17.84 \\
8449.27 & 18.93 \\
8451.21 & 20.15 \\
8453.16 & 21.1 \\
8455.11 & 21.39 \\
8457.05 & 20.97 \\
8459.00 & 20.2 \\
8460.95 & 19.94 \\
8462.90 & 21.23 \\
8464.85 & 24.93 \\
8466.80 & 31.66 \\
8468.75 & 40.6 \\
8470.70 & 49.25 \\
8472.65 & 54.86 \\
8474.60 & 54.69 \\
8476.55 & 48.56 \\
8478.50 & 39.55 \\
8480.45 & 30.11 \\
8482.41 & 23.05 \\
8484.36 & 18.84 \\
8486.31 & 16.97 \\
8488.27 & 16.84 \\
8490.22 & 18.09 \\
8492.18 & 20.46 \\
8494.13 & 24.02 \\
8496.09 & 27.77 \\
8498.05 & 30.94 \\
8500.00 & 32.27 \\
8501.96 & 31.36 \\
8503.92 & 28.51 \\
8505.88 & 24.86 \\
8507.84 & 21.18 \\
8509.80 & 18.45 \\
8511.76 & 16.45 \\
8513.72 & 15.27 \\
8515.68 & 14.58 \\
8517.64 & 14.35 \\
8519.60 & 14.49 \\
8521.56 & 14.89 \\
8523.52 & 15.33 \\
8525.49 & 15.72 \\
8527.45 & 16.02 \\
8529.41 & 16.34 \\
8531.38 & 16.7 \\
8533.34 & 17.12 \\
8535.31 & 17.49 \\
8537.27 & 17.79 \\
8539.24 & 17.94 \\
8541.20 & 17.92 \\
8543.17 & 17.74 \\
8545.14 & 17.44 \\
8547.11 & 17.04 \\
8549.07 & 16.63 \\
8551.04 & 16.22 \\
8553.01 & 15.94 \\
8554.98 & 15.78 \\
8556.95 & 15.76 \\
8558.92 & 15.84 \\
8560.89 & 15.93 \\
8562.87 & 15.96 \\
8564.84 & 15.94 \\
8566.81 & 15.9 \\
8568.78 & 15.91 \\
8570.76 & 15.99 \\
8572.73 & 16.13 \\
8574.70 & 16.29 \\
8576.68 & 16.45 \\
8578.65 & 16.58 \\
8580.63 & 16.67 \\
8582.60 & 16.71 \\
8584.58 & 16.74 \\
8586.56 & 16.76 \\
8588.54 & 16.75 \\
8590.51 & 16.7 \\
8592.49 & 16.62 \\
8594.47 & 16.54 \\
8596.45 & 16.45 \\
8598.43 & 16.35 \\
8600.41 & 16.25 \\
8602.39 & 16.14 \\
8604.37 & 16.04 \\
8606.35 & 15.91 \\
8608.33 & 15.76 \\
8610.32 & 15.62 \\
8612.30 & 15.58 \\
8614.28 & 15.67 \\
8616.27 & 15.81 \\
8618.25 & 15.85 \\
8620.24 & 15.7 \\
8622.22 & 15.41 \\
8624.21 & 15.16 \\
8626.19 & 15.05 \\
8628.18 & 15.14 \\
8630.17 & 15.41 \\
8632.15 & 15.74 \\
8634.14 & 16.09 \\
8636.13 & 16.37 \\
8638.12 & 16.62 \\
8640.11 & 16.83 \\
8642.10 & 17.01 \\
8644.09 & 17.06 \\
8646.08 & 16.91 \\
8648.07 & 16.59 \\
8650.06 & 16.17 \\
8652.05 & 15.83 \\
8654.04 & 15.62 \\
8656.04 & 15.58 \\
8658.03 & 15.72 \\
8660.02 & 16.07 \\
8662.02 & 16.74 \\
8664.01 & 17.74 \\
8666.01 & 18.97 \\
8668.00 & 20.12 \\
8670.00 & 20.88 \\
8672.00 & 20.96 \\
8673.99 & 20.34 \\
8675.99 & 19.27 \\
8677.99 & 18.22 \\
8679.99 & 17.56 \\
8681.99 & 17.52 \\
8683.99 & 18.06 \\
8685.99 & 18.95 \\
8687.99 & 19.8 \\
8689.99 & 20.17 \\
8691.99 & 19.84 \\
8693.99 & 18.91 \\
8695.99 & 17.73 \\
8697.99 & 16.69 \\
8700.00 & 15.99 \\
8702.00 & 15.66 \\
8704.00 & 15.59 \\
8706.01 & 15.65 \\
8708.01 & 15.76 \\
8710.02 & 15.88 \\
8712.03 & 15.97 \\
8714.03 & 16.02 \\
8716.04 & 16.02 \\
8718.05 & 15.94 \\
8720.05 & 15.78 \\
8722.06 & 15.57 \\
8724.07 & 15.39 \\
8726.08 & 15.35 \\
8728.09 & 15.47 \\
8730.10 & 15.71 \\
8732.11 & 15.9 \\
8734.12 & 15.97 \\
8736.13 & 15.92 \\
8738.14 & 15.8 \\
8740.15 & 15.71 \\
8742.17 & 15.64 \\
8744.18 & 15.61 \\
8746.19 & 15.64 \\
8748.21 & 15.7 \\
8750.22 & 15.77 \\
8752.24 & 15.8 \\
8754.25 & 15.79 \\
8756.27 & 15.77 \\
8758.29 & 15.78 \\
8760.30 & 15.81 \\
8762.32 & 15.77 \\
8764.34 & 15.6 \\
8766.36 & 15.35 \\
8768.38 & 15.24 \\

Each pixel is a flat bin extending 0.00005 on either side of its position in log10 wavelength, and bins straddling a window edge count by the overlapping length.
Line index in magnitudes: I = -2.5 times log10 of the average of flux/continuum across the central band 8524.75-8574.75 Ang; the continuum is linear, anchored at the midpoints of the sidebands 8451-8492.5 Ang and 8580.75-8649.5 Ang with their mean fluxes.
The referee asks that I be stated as 0.31 mag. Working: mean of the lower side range 29.1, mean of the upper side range 16.2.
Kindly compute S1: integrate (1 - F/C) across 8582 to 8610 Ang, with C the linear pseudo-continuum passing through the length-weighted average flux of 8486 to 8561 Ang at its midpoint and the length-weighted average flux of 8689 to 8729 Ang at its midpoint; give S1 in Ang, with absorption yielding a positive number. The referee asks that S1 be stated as 2.42 Ang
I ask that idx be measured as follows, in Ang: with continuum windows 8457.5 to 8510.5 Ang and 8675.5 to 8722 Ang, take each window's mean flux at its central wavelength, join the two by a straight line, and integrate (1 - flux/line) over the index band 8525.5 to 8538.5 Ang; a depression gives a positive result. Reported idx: 4.7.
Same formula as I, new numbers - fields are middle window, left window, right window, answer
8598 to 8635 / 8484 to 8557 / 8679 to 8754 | 0.135 mag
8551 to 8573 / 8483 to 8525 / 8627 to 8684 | 0.214 mag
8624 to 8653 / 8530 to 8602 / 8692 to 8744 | 0.011 mag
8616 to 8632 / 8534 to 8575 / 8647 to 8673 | 0.114 mag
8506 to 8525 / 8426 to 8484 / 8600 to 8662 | 0.331 mag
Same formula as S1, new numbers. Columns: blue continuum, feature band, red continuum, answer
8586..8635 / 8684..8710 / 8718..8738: -2.9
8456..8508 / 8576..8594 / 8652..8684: 5.0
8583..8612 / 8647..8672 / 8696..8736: -1.9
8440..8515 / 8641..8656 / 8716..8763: 2.3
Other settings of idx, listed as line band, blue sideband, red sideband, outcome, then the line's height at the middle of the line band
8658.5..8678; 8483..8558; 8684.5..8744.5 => -2.0 Ang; 17.1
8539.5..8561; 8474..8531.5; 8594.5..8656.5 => 3.9 Ang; 20.4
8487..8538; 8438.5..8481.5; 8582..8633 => 8.9 Ang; 24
